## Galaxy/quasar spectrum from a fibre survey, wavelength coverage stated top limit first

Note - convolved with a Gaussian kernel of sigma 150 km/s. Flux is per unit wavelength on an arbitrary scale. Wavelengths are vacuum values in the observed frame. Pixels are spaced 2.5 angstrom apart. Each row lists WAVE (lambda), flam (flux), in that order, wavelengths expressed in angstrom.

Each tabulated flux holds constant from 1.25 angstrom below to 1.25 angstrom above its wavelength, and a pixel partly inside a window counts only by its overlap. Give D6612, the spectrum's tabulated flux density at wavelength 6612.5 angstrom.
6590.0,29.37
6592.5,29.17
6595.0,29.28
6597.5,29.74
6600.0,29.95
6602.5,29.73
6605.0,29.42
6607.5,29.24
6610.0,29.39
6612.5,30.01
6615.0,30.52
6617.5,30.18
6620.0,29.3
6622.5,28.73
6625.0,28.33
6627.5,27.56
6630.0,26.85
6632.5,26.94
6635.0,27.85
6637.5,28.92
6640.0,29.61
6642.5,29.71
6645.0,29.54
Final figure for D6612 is 30.01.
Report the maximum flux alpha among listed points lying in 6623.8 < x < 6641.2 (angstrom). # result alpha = 29.61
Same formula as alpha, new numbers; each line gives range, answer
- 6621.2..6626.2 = 28.73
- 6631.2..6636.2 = 27.85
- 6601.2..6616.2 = 30.52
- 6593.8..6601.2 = 29.95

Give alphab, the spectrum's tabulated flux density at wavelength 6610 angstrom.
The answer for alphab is 29.39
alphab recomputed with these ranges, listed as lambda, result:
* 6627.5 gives 27.56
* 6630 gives 26.85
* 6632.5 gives 26.94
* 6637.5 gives 28.92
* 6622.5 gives 28.73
